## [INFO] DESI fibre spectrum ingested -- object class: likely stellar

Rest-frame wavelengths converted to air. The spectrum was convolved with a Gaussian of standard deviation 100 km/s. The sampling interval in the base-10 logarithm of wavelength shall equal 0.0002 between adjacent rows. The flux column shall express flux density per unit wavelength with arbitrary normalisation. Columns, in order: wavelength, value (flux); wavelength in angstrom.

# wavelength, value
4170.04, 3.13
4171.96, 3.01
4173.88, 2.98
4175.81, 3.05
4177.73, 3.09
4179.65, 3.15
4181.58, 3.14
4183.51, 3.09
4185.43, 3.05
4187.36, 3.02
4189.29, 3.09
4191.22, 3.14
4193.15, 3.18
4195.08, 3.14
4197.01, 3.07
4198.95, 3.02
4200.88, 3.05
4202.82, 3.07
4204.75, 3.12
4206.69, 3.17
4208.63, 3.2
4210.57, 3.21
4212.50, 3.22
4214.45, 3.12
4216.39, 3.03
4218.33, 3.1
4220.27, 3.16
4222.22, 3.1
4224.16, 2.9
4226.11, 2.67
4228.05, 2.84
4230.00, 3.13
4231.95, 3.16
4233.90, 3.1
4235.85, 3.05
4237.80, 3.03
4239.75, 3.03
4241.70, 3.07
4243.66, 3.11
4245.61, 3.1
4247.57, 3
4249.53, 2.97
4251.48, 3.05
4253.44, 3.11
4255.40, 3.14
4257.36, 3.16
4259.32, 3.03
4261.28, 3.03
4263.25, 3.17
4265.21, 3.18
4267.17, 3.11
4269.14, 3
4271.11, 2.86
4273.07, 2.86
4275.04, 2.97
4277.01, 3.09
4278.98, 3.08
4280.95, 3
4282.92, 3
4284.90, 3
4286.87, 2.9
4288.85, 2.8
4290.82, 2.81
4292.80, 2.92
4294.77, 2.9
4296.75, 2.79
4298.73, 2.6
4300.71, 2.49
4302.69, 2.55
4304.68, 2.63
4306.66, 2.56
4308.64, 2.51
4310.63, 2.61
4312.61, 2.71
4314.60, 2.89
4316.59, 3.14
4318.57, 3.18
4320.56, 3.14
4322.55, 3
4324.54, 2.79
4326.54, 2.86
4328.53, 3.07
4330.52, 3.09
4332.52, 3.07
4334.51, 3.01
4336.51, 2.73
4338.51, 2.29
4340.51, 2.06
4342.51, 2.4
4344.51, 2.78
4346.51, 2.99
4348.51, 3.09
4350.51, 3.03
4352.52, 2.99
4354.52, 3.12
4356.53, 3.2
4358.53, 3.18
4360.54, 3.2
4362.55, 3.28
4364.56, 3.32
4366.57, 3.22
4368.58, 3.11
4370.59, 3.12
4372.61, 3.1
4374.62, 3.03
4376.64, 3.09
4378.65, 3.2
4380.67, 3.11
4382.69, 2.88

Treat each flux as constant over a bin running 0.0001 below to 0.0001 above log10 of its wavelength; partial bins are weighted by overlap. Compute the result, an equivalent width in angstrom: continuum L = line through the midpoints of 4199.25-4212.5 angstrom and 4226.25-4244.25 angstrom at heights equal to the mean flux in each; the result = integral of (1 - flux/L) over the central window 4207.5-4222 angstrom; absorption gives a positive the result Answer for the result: -0.18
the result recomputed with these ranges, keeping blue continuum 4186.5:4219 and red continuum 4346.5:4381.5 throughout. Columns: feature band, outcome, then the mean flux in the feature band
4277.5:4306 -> 2.79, 2.82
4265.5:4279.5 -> 0.55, 3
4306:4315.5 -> 1.43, 2.66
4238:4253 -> 0.35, 3.05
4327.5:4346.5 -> 2.41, 2.74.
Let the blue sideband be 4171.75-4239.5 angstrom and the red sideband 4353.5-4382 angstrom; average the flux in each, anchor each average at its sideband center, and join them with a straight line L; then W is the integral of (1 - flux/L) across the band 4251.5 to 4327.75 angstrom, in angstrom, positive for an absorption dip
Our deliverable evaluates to 5.07 angstrom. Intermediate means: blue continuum 3.08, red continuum 3.16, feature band 2.91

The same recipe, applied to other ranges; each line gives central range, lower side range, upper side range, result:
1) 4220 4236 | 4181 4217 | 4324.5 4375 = 0.42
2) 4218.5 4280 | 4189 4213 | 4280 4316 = -2.01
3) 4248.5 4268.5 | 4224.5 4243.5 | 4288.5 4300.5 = -1.20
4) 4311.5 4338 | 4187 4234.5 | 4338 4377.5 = 0.42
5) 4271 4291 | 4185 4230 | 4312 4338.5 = 0.31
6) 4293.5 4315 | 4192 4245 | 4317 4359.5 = 2.20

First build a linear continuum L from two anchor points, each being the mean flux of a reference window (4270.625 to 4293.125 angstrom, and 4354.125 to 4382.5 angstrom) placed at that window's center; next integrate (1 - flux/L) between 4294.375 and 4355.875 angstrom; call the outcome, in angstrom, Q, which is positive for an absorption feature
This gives 4.83 angstrom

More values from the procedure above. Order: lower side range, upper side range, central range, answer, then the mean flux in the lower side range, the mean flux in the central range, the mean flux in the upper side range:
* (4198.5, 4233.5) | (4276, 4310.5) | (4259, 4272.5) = -0.7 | 3.07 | 3.05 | 2.8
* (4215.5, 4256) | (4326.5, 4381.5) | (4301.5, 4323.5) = 1.5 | 3.04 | 2.81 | 2.99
